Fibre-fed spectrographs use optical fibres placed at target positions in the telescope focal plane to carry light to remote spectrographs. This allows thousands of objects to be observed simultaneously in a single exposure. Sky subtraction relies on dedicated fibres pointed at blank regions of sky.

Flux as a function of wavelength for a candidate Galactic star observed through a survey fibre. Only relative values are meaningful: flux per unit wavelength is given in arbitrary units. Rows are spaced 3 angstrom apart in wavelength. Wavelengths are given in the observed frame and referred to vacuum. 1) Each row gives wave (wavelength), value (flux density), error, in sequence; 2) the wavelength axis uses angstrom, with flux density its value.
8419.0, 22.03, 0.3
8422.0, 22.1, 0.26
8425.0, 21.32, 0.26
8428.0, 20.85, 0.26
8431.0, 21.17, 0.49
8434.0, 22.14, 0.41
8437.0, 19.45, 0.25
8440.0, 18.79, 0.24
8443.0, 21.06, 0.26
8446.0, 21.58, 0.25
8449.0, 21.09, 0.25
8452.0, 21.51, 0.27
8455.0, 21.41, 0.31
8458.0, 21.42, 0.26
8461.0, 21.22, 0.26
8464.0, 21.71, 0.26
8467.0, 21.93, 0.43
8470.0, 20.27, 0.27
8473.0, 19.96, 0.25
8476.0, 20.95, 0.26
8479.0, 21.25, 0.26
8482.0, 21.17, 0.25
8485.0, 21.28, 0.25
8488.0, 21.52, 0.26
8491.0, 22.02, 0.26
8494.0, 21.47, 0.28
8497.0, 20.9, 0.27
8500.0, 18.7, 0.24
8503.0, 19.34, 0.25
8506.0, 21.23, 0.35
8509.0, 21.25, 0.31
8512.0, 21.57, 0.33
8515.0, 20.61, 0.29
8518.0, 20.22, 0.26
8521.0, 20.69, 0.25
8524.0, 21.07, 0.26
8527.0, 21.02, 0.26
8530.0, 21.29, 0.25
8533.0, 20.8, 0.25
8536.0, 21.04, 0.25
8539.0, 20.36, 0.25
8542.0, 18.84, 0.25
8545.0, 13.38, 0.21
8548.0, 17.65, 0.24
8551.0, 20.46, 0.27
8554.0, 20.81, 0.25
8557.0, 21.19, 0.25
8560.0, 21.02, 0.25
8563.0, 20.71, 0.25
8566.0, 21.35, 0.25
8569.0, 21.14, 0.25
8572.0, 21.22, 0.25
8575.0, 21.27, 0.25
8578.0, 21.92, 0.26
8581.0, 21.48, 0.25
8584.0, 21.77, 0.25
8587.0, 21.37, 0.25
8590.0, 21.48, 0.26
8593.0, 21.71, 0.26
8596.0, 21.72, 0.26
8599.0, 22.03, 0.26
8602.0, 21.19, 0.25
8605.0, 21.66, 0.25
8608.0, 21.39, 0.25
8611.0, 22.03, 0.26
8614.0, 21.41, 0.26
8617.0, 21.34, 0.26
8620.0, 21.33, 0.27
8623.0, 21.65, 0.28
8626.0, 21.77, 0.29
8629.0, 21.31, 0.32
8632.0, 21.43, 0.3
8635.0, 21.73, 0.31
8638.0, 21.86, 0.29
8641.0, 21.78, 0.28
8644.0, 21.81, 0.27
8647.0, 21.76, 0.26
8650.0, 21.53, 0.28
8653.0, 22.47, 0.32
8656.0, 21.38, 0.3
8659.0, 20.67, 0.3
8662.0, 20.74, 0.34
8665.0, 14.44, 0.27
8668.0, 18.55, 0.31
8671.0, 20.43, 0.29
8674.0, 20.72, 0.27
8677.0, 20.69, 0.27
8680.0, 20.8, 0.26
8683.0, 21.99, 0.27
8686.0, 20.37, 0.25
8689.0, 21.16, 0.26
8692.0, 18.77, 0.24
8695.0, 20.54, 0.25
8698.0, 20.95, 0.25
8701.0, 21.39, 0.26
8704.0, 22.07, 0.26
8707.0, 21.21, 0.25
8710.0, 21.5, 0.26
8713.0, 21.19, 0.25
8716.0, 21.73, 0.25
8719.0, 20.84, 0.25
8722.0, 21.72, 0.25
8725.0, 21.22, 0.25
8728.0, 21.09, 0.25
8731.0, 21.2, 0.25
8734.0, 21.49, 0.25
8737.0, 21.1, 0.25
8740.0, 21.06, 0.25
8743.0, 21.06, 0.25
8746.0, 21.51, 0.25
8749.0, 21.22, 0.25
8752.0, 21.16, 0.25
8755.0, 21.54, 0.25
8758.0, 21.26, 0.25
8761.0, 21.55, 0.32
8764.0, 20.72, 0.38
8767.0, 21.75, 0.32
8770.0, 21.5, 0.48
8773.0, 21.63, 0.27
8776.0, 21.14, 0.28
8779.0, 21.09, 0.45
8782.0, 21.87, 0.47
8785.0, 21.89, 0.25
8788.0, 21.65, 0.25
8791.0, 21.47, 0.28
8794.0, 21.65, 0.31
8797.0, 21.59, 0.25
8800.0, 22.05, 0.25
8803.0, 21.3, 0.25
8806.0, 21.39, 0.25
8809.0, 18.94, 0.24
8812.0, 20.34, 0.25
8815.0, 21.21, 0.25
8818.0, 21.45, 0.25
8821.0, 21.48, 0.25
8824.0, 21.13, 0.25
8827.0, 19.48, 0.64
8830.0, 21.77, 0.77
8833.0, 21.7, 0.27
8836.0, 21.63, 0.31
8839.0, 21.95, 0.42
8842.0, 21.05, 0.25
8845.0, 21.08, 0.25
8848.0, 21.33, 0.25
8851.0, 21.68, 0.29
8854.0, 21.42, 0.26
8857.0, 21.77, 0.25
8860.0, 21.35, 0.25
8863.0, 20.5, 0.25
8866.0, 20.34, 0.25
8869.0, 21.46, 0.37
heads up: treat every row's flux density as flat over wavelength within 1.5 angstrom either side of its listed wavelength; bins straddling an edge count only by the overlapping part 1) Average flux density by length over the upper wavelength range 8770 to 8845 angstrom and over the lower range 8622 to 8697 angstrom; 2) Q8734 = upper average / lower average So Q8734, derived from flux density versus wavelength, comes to 1.02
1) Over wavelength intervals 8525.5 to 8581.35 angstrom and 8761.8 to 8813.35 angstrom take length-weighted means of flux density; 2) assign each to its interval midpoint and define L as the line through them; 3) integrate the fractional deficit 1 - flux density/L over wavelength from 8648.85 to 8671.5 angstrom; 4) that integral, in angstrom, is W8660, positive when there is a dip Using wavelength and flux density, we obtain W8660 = 0.9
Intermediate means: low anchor 20.3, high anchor 21.3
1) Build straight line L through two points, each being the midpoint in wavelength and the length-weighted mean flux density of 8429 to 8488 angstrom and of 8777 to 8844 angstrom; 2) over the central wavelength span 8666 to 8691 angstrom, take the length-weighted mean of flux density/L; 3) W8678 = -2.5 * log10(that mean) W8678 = 0.04 mag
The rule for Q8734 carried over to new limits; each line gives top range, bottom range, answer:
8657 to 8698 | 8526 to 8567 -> 1.00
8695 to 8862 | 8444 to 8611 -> 1.02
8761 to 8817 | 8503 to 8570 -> 1.05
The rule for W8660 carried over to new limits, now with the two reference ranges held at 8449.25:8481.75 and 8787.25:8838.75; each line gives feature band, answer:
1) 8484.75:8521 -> 0.6 angstrom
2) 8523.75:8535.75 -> 0.1 angstrom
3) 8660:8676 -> 1.6 angstrom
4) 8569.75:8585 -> -0.2 angstrom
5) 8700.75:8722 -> -0.3 angstrom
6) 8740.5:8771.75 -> -0.2 angstrom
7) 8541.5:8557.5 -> 2.0 angstrom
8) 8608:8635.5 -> -0.5 angstrom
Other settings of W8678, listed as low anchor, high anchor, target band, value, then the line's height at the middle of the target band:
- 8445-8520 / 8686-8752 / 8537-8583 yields 0.044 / 21.1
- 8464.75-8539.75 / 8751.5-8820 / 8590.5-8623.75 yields -0.027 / 21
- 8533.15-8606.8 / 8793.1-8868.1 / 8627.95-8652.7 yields -0.044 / 20.8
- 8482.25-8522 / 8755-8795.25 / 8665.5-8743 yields 0.023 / 21.3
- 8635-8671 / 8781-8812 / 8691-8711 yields -0.003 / 20.9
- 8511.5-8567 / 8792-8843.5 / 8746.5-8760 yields -0.019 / 21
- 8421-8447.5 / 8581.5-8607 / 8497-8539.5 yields 0.031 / 21.3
